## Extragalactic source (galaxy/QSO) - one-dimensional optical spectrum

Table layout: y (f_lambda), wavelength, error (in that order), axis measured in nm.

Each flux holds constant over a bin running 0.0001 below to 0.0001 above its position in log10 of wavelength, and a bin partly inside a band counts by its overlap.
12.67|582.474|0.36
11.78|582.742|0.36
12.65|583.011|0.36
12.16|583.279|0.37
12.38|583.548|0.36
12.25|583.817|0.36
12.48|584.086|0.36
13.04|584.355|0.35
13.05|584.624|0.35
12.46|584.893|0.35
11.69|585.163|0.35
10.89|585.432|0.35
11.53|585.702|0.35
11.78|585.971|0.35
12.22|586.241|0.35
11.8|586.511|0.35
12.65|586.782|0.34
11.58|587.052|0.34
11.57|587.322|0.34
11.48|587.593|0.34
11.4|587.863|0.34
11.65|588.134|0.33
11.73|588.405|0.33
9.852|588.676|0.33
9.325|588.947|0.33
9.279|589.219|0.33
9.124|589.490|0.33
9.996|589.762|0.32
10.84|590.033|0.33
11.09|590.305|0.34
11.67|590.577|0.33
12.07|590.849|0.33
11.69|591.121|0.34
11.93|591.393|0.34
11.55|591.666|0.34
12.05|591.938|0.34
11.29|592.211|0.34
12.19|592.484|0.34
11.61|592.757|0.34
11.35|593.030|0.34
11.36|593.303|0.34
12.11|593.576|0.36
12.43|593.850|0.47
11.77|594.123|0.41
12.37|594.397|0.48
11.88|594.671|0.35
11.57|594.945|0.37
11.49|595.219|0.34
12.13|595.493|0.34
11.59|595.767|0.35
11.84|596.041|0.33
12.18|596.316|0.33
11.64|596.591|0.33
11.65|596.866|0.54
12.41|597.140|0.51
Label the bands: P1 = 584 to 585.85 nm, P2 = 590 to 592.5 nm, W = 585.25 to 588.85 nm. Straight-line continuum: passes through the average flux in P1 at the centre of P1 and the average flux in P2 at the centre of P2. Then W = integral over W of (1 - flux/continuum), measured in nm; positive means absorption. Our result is 0.138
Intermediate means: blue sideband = 12.2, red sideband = 11.6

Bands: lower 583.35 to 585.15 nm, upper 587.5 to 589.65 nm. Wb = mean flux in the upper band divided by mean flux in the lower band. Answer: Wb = 0.83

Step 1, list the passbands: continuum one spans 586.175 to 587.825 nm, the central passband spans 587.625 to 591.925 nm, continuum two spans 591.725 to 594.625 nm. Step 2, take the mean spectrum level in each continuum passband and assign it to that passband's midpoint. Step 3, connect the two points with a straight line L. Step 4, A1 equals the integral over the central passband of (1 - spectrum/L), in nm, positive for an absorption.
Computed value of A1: 0.332 nm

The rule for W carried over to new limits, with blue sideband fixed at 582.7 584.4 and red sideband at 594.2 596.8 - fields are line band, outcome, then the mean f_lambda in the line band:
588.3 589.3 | 0.174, 10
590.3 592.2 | 0.047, 11.7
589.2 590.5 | 0.203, 10.2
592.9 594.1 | 0.012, 11.8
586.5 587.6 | 0.033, 11.9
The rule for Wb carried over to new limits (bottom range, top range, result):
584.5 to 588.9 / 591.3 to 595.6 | 1.01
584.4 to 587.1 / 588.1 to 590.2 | 0.85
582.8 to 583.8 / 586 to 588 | 0.96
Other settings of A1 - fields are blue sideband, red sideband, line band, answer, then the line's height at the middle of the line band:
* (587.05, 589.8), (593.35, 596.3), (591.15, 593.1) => -0.06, 11.4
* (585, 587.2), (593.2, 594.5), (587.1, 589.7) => 0.27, 11.8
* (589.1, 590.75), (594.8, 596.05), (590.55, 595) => -0.30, 11.1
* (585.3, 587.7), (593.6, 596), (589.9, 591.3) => 0.04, 11.8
